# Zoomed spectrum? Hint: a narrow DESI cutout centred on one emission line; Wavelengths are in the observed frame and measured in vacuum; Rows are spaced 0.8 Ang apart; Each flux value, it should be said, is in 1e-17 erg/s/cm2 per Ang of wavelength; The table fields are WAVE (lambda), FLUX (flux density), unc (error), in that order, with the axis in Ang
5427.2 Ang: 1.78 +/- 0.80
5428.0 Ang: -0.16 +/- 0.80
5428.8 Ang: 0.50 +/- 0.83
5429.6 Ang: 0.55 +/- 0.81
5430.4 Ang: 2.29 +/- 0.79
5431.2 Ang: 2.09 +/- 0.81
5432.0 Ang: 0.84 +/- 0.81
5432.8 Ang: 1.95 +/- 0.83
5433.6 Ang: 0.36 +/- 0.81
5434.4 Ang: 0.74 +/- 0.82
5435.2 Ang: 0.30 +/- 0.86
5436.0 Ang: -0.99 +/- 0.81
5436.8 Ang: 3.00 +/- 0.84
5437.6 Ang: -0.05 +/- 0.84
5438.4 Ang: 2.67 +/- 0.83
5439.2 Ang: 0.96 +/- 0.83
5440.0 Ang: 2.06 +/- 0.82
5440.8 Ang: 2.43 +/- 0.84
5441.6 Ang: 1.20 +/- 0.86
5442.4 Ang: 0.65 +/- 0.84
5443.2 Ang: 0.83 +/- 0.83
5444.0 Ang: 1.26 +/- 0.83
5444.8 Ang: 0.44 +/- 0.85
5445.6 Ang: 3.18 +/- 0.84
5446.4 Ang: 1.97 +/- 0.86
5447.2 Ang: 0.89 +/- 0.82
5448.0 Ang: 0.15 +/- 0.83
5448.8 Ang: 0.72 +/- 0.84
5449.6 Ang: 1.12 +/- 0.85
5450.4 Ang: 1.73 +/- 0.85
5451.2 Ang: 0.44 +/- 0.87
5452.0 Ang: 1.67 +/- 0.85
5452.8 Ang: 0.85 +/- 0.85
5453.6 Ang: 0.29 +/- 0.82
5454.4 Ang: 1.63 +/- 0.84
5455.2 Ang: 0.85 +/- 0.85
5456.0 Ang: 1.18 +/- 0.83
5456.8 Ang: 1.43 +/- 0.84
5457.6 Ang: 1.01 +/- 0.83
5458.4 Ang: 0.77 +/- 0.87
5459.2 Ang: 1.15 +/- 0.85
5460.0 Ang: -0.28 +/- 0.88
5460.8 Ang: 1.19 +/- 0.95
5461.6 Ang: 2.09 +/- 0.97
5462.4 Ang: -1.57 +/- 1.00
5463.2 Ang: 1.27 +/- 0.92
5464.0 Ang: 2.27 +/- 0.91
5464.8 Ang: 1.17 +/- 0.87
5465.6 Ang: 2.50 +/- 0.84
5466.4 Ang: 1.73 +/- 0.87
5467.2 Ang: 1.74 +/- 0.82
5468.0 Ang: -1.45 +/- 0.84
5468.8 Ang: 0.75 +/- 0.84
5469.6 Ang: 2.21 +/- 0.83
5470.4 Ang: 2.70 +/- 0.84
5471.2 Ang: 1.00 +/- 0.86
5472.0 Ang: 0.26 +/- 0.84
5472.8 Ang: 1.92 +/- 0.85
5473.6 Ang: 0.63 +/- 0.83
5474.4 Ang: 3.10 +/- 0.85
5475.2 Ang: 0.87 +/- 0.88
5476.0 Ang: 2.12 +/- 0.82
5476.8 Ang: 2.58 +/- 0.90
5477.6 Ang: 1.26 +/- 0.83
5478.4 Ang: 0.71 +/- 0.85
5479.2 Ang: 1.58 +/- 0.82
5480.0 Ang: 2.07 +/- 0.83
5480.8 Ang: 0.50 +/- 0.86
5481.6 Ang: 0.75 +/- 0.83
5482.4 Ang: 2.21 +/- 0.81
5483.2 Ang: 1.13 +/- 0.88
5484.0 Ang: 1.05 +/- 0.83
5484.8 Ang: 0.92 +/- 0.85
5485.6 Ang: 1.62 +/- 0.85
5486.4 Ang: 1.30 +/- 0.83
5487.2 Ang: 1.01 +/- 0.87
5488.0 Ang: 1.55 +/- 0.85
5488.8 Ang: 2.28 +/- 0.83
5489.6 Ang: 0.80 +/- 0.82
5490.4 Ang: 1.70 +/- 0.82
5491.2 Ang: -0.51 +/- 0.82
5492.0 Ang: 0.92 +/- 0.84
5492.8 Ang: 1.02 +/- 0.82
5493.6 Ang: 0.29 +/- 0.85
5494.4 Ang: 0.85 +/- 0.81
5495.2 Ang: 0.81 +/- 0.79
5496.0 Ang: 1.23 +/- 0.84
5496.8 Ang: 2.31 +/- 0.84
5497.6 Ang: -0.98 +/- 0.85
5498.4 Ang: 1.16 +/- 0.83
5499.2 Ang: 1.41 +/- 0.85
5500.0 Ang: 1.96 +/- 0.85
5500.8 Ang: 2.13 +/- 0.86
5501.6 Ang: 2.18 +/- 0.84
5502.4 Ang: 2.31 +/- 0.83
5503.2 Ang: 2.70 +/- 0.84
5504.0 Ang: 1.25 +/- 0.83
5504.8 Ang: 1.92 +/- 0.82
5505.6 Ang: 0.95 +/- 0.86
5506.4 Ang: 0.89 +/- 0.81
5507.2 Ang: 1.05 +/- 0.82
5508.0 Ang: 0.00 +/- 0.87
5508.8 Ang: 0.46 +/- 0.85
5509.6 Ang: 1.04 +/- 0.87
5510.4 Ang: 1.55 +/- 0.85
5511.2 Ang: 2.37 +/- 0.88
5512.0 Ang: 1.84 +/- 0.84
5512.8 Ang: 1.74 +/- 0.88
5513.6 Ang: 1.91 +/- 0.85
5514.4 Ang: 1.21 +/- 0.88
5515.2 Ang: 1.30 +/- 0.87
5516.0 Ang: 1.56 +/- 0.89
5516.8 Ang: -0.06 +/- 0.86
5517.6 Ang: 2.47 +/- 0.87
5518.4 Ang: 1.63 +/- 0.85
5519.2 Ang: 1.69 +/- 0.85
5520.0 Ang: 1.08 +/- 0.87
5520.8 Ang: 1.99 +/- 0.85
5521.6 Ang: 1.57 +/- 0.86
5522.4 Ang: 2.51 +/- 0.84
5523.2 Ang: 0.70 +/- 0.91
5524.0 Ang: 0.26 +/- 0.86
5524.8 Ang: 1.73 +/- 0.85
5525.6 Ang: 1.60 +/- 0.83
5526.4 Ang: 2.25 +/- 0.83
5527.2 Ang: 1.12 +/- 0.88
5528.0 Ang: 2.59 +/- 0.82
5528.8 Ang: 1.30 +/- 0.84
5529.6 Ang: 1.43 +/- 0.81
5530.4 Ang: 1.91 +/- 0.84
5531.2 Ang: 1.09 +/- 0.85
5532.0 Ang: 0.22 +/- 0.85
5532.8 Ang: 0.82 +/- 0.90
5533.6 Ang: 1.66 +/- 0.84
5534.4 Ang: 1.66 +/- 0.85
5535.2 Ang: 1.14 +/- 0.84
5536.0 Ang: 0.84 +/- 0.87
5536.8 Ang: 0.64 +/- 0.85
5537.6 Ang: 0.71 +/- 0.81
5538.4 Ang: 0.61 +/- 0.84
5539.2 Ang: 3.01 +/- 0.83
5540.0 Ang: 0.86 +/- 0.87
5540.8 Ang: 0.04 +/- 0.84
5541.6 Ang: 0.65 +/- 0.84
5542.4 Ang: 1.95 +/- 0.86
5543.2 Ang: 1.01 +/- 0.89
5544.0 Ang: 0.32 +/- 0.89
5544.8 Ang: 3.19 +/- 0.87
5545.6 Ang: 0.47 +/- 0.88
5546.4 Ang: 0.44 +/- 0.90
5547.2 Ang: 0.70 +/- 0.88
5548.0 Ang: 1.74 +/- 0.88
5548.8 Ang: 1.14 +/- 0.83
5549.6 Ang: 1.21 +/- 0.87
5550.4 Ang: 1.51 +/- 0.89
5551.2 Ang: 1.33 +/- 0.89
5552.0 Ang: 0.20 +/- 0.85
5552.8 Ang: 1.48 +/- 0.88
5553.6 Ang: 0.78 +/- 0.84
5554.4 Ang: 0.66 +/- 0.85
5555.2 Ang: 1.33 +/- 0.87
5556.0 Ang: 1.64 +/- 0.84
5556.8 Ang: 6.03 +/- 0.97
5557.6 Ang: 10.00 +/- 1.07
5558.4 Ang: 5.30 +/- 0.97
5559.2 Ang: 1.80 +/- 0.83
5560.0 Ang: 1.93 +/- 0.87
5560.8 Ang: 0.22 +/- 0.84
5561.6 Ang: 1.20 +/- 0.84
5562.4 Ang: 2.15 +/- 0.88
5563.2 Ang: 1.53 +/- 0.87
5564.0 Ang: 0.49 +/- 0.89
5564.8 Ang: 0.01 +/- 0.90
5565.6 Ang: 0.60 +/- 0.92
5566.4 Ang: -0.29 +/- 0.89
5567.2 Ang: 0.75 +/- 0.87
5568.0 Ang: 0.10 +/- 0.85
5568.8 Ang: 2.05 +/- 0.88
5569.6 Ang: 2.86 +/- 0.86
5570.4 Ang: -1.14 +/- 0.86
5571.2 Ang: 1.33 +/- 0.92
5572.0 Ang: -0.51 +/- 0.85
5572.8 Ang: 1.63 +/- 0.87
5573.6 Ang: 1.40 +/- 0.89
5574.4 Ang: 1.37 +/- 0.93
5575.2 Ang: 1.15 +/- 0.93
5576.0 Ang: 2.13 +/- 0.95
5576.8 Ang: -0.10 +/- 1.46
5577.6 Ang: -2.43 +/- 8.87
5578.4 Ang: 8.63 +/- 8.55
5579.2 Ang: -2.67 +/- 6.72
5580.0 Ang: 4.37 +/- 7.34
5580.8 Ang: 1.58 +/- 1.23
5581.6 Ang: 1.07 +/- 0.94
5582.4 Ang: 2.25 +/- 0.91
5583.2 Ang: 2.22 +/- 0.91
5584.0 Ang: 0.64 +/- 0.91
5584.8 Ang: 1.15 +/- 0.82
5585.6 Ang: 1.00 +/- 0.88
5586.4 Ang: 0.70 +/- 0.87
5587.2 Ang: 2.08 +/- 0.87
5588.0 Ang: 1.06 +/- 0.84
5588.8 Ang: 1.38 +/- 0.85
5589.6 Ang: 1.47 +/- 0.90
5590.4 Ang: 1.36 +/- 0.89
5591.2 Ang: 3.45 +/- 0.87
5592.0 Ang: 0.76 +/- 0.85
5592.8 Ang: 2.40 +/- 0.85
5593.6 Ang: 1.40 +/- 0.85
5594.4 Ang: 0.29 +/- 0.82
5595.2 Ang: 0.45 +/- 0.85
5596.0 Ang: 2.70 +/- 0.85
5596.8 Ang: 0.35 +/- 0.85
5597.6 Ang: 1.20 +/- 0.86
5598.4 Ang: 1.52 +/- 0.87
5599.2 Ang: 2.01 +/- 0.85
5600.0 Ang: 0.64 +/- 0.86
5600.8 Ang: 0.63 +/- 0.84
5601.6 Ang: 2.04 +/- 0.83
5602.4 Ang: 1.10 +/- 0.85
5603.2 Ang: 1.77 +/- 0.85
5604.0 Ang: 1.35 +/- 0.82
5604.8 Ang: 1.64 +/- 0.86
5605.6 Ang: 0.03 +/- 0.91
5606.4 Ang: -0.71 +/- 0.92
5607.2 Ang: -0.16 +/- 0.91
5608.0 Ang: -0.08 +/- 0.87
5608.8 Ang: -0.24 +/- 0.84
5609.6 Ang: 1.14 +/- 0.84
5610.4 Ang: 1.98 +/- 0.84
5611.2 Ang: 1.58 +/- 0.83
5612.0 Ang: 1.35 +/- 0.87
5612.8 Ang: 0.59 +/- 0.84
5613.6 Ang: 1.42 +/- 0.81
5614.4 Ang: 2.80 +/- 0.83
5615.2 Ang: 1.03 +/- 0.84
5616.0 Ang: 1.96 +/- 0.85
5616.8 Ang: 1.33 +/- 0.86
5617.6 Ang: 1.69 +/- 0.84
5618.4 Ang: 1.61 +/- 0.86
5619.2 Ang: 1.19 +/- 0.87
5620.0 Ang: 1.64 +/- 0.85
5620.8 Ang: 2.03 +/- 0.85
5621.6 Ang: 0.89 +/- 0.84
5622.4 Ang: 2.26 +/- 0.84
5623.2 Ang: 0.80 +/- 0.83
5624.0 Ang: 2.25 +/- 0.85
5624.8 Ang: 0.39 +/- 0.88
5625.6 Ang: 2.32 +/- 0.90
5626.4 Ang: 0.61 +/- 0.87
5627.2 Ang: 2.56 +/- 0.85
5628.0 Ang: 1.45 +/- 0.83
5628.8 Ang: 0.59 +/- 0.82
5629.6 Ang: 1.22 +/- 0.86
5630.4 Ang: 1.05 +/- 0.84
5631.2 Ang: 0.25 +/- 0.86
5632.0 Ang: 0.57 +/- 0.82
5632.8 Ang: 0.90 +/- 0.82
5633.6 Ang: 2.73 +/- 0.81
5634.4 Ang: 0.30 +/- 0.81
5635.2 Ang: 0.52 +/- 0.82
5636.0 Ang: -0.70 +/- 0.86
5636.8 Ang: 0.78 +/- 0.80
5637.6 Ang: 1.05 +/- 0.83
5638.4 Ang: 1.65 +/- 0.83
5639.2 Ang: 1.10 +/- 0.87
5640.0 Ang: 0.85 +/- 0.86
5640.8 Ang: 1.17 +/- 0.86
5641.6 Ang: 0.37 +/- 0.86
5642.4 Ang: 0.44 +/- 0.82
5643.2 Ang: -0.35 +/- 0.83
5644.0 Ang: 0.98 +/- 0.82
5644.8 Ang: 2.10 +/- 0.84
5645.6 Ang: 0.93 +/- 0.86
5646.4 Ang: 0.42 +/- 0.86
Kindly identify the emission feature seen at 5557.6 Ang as H-beta 4861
